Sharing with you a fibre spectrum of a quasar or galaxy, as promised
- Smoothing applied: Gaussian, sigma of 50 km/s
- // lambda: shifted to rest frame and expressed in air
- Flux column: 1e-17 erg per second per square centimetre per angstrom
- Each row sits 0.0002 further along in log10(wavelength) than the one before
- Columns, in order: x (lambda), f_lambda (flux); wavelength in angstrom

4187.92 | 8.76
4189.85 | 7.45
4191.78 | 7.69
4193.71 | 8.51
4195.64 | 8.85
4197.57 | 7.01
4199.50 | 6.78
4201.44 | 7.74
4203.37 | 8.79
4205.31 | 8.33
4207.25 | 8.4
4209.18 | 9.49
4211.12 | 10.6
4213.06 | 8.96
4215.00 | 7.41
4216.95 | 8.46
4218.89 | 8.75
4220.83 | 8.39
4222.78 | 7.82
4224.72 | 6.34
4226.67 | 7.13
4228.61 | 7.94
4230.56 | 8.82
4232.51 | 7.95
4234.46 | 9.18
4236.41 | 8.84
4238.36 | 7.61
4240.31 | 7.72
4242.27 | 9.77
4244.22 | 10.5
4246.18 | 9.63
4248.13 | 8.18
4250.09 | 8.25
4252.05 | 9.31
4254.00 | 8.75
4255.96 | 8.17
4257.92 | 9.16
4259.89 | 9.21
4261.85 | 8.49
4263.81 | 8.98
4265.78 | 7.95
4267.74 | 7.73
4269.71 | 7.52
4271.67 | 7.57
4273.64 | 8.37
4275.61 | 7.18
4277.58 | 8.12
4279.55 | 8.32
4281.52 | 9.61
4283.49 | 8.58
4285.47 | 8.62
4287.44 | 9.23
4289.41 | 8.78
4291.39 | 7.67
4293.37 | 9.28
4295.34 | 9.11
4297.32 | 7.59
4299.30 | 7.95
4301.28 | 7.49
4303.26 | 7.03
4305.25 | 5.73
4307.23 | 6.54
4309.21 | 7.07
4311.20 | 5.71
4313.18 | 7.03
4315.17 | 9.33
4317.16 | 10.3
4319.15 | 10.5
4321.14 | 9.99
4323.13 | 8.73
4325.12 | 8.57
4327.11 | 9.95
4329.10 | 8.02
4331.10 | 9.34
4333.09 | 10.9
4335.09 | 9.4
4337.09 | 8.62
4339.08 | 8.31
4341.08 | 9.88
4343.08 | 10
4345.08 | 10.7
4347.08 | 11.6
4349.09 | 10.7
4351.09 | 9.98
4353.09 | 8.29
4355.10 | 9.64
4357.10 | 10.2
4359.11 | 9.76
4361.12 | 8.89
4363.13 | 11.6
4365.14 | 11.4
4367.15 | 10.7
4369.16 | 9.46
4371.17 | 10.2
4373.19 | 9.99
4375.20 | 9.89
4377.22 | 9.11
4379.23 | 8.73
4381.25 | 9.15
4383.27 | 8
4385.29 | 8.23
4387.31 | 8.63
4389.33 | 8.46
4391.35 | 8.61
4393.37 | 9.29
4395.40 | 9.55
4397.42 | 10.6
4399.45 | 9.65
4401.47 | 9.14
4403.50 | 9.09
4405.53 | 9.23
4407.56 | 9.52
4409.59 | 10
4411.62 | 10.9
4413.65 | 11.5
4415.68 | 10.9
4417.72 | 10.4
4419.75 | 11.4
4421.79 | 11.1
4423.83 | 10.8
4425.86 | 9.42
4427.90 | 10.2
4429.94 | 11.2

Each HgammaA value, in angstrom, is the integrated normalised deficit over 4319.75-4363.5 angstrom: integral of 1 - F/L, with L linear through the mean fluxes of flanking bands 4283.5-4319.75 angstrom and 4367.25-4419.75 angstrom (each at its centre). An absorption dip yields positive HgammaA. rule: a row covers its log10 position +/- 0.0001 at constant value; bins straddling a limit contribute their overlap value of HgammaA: -4.8 angstrom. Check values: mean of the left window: 8.04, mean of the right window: 9.59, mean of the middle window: 9.67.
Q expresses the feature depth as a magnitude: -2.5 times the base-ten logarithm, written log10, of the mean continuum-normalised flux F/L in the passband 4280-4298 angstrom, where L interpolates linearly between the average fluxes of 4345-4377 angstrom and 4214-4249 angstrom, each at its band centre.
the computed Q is 0.05 mag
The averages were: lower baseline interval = 8.36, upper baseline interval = 10.1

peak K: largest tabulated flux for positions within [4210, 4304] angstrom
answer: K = 10.6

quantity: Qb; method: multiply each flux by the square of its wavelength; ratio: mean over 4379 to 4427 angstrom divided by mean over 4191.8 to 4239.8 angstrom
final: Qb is 1.28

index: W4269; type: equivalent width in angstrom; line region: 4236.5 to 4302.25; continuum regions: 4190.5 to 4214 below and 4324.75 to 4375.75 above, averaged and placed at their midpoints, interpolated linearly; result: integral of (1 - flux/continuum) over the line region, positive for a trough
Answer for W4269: 4.1 angstrom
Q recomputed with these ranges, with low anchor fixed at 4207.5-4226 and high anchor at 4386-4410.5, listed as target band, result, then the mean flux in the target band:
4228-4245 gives -0.02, 8.7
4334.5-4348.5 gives -0.09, 9.82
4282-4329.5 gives 0.07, 8.3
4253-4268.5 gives 0.01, 8.57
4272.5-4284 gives 0.05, 8.34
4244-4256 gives -0.04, 8.94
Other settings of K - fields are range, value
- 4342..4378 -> 11.6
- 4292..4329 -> 10.5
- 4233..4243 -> 9.77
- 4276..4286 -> 9.61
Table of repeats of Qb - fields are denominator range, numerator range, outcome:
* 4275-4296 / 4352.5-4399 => 1.15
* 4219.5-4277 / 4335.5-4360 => 1.23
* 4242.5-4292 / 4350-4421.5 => 1.20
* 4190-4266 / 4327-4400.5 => 1.21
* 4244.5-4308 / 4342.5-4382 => 1.26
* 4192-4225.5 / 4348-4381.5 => 1.28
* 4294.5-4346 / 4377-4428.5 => 1.17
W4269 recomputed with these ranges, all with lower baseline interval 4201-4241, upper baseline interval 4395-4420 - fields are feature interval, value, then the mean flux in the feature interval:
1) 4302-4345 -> 3.10 angstrom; 8.66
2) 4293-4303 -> 1.04 angstrom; 8.14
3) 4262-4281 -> 1.68 angstrom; 8.03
